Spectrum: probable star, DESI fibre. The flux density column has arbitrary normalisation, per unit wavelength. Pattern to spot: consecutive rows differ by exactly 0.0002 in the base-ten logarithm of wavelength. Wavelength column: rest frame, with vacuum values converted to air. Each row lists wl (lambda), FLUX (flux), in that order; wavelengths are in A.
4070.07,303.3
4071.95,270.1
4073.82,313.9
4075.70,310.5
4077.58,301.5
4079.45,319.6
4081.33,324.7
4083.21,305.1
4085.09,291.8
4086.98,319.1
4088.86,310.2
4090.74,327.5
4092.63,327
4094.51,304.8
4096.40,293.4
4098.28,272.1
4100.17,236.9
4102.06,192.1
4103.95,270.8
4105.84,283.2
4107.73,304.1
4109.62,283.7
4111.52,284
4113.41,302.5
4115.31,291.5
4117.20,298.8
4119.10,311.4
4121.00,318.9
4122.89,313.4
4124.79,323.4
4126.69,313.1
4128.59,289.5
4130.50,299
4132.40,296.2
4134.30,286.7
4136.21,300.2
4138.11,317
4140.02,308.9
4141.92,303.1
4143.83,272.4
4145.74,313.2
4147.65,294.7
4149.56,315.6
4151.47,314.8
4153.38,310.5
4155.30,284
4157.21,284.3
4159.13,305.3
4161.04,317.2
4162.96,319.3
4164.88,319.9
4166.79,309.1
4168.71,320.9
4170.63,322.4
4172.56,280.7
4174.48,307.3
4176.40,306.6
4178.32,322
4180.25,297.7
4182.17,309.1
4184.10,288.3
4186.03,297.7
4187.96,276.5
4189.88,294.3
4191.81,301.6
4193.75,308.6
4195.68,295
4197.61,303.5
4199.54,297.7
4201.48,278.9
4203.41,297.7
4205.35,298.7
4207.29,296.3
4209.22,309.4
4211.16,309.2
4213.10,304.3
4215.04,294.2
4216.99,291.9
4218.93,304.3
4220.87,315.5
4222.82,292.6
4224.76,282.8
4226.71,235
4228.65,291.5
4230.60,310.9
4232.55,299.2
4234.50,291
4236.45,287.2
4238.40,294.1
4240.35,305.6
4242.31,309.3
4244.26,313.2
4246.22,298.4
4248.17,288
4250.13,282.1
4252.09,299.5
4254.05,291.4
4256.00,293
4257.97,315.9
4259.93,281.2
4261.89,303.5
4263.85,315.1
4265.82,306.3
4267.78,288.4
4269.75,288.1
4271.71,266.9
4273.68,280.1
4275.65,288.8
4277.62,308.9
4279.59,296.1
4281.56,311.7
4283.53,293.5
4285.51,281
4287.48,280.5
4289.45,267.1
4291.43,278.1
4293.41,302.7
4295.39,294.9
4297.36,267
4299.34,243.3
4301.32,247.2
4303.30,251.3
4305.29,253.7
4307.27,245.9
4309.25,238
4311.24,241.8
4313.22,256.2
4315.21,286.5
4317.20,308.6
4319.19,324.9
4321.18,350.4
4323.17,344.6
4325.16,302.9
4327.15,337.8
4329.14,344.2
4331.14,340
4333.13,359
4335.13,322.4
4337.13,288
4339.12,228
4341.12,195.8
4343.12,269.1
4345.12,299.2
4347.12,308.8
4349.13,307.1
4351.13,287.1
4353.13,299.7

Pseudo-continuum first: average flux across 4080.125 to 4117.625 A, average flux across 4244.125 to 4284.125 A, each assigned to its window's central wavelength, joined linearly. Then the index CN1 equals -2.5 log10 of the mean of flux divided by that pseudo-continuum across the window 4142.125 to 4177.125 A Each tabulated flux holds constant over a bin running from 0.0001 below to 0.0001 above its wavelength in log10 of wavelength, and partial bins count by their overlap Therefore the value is -0.05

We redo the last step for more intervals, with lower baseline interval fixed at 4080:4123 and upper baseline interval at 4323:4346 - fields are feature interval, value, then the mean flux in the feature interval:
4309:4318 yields 0.13 mag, 268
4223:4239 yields 0.04 mag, 287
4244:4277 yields 0.02 mag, 294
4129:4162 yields -0.02 mag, 301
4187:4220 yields 0.00 mag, 298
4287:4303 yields 0.11 mag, 272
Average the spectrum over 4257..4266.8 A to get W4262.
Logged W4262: 304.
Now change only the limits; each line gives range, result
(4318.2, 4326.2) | 331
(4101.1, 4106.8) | 249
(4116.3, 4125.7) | 313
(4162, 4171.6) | 318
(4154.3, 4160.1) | 291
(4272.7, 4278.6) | 293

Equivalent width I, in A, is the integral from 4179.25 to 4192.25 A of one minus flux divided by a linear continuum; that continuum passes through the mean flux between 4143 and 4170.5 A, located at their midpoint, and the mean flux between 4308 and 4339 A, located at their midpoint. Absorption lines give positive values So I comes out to 0.5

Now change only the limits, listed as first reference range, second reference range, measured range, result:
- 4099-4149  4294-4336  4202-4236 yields -0.2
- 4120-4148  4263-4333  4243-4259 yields -0.2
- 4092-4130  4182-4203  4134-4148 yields -0.4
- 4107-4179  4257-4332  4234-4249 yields -0.2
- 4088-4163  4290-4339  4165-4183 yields -0.8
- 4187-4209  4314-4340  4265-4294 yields 2.0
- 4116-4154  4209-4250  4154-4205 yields -0.2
